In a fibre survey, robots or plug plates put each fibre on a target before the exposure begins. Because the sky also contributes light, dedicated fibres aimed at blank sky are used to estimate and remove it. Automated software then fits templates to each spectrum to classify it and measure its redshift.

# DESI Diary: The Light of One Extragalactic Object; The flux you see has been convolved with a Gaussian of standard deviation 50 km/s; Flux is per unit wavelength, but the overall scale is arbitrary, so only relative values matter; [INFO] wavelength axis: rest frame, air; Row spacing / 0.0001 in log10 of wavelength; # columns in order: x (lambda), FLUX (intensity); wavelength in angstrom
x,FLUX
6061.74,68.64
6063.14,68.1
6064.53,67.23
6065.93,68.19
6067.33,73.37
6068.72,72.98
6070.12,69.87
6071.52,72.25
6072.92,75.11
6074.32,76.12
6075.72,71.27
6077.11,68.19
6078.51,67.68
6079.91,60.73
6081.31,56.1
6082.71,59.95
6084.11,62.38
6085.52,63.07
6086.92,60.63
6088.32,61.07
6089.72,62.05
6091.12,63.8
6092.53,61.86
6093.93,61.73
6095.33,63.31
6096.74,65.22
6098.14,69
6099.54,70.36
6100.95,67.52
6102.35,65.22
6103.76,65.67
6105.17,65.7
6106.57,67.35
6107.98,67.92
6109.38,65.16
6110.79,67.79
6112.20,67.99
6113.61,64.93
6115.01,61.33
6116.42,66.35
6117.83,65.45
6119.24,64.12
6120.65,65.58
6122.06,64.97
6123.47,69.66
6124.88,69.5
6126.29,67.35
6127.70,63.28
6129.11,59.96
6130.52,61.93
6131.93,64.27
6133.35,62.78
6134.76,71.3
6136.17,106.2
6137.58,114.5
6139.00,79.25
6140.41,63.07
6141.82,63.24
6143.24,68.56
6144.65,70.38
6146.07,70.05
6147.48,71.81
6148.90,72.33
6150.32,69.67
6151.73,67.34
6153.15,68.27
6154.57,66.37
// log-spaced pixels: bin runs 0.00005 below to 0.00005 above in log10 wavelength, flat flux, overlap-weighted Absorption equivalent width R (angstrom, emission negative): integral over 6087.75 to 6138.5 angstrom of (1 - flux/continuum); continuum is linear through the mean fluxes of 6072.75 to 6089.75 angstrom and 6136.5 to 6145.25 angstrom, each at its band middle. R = 2.77 angstrom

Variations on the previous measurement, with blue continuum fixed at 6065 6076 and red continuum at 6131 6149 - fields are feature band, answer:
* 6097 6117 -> 2.0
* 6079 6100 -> 3.0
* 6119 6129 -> 1.1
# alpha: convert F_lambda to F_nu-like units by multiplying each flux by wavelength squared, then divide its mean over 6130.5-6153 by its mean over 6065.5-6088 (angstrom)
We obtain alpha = 1.12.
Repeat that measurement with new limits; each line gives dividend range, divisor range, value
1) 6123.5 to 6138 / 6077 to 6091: 1.20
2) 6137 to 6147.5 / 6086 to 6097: 1.22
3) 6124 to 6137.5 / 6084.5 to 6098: 1.16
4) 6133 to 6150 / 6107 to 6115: 1.16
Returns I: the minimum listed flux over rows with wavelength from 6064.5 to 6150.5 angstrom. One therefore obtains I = 56.1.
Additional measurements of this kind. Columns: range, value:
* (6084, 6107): 60.63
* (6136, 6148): 63.07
